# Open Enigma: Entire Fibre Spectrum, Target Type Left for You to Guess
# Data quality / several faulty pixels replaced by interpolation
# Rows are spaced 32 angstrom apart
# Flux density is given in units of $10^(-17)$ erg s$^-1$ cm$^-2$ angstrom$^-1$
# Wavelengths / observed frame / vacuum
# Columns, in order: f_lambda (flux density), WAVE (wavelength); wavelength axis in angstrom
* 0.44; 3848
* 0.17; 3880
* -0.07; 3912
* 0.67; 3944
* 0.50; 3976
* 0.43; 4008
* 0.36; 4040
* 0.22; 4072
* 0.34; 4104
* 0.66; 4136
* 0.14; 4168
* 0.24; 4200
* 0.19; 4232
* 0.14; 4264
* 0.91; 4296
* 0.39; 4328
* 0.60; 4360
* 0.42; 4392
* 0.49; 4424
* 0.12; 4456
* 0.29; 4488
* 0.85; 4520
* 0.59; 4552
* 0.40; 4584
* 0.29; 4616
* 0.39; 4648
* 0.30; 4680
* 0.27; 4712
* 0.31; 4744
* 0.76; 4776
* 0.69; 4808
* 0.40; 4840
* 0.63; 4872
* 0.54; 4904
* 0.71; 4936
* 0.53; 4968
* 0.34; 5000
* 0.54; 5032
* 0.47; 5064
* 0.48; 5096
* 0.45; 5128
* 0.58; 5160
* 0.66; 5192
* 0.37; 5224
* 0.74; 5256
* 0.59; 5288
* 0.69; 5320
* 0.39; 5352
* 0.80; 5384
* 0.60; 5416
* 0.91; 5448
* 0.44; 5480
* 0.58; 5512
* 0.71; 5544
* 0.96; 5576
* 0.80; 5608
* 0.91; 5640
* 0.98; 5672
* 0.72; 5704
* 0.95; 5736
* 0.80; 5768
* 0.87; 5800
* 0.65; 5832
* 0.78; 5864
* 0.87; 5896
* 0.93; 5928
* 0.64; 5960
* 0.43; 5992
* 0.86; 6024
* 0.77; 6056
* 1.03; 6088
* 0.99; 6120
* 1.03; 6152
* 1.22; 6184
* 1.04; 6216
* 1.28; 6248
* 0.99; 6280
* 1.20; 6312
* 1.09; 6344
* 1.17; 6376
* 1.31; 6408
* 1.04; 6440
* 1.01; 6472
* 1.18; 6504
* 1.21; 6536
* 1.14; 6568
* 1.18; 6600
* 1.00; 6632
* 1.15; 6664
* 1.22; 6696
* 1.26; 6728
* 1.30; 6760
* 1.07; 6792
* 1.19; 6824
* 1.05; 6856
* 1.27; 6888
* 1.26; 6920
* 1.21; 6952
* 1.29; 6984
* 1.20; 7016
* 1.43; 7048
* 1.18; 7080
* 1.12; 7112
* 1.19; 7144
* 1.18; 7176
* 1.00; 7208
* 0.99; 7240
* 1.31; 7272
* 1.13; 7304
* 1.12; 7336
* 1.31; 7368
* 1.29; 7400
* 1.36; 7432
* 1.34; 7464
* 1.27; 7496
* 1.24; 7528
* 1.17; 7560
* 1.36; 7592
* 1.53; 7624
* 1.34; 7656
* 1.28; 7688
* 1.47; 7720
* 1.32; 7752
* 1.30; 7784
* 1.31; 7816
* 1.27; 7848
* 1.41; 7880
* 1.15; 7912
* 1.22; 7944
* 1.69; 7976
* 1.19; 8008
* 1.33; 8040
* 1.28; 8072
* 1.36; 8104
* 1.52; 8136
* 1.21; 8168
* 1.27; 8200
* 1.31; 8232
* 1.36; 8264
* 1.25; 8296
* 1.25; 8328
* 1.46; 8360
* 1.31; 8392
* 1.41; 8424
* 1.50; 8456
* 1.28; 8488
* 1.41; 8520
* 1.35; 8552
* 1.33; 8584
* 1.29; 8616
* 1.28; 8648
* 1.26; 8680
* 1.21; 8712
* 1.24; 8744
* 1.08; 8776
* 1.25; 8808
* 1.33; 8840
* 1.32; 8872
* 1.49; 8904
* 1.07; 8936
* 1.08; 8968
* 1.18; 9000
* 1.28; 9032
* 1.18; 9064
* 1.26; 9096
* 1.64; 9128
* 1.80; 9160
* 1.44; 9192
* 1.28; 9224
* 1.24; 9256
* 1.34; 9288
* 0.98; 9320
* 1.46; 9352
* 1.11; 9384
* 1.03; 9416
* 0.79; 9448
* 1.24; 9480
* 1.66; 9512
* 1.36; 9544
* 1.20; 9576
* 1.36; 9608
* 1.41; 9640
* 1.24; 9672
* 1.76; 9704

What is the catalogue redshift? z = 0.393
